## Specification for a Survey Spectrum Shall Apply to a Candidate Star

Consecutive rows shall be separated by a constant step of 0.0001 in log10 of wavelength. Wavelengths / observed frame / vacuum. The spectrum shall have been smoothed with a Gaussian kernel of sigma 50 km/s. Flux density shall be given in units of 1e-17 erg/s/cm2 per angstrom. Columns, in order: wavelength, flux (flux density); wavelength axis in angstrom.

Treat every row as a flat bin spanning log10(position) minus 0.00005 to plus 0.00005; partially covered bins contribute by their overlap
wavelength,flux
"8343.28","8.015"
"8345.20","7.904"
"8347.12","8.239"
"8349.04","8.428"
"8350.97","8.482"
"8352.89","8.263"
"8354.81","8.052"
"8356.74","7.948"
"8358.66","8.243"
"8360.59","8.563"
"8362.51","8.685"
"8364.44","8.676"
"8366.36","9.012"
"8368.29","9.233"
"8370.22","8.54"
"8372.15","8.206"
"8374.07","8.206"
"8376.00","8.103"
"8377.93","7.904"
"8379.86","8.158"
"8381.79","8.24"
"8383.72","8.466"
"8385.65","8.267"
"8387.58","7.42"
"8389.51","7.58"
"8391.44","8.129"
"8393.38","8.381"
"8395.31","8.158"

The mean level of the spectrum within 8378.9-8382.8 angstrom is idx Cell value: 8.2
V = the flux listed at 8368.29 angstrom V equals 9.233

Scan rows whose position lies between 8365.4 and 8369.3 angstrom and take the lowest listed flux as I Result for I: 9.012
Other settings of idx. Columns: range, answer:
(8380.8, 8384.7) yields 8.35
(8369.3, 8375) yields 8.32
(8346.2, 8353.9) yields 8.35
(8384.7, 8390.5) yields 7.76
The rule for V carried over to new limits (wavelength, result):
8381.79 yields 8.24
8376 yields 8.103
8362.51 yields 8.685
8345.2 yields 7.904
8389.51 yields 7.58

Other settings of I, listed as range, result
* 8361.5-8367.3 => 8.676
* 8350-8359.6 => 7.948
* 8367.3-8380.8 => 7.904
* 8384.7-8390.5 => 7.42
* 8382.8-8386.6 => 8.267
